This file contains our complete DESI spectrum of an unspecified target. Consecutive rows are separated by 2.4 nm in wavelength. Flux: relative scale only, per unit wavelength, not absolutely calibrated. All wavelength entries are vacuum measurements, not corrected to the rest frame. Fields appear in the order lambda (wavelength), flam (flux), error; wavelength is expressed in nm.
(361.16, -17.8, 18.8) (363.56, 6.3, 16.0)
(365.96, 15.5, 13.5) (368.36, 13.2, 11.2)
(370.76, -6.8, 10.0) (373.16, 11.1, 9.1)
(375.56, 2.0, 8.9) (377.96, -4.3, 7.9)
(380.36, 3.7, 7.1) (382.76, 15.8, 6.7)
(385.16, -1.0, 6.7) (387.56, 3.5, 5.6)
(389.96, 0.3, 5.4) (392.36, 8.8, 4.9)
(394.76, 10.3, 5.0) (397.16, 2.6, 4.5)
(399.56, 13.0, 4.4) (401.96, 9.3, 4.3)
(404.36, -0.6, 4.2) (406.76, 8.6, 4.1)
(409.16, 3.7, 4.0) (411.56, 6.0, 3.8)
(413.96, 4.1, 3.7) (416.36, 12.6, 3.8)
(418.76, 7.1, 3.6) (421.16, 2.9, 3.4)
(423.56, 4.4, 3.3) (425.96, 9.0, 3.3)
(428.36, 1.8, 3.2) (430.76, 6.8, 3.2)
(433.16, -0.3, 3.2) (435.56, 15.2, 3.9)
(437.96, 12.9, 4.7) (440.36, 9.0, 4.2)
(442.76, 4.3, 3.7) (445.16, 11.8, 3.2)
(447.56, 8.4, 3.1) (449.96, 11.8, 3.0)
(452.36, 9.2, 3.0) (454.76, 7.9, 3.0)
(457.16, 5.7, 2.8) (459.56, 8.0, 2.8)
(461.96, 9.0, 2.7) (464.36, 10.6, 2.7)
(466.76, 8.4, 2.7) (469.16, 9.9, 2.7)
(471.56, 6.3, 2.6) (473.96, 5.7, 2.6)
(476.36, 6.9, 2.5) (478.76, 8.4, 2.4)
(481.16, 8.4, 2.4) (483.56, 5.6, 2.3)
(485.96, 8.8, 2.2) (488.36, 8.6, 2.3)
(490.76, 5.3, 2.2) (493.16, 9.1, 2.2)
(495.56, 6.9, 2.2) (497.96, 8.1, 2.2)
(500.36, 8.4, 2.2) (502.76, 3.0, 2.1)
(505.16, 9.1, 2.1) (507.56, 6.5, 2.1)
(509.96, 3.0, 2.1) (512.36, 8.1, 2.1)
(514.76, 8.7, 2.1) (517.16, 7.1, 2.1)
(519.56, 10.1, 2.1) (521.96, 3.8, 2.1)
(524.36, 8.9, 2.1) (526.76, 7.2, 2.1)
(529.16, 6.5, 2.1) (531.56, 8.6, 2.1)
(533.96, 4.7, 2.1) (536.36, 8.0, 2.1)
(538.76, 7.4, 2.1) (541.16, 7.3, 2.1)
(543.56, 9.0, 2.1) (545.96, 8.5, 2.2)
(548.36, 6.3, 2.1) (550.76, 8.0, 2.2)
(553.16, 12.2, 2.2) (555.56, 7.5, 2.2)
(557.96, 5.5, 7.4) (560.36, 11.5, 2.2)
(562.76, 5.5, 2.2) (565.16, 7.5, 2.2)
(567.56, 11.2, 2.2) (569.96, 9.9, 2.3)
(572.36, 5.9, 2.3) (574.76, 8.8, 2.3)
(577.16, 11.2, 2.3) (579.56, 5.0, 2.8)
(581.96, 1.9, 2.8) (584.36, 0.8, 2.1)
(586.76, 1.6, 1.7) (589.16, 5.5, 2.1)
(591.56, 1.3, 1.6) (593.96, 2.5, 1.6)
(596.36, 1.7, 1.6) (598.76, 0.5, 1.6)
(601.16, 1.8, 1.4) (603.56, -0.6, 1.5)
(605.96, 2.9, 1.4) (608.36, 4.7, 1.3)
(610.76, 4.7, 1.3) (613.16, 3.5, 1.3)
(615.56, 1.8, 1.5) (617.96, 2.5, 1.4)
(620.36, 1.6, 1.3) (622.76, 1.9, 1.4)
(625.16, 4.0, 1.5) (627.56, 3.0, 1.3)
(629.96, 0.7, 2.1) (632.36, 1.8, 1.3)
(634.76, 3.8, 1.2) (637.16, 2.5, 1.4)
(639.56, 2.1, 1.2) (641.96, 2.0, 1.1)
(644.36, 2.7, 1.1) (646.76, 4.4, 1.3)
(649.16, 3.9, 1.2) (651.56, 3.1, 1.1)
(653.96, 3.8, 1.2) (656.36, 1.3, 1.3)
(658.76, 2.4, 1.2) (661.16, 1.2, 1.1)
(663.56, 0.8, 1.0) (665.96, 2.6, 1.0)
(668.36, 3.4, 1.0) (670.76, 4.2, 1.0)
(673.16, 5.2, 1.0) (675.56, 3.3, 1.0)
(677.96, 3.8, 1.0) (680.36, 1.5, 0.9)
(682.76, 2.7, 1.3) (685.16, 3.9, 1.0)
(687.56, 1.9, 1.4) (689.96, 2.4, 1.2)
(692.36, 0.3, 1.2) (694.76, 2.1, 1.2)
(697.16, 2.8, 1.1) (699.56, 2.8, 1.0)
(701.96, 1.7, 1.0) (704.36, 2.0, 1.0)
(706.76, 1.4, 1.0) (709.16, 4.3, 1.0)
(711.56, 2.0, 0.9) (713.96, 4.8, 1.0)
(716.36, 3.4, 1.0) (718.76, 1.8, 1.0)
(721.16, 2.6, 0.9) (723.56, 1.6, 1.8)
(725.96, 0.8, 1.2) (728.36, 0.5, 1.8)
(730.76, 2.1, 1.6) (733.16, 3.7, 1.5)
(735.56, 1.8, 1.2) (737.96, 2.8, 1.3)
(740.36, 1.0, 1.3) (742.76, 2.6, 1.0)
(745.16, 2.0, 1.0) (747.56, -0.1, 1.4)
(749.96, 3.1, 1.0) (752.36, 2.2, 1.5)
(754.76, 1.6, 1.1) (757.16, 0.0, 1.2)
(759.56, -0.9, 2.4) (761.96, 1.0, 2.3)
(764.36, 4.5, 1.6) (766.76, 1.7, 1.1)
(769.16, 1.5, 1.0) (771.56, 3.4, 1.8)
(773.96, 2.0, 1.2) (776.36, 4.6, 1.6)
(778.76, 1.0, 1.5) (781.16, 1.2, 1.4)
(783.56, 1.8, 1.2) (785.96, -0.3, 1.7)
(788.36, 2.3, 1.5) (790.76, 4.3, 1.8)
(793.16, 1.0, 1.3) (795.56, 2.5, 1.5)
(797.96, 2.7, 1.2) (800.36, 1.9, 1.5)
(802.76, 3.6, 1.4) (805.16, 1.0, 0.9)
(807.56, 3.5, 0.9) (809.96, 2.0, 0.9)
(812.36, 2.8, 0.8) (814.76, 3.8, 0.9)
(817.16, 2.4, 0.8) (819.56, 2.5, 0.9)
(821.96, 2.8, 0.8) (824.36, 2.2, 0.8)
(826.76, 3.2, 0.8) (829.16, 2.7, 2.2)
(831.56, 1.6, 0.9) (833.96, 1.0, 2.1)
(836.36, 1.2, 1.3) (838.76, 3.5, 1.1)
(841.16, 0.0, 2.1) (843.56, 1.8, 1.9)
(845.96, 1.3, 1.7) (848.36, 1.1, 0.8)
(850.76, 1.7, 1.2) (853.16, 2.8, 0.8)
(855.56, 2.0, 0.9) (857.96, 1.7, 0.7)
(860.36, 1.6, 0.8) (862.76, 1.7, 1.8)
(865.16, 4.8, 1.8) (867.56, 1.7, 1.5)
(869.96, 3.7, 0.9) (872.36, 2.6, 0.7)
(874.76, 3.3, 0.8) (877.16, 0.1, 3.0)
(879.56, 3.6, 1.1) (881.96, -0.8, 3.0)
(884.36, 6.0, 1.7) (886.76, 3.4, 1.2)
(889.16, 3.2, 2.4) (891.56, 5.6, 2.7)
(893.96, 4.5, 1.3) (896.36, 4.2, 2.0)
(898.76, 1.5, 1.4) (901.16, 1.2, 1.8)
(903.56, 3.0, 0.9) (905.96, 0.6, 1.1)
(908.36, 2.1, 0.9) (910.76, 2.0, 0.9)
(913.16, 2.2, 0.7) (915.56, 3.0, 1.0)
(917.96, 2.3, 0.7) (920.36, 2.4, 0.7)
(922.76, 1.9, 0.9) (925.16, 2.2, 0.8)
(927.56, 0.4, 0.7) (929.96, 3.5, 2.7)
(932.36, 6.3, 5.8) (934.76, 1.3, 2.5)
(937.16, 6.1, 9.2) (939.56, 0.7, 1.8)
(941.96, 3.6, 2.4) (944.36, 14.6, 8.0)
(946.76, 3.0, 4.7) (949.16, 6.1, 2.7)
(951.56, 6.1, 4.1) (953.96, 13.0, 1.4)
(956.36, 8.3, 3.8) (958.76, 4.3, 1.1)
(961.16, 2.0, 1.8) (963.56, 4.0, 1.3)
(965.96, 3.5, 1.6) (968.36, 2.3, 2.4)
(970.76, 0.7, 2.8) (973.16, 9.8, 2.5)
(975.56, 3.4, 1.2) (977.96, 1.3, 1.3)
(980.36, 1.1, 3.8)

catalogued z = 1.557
